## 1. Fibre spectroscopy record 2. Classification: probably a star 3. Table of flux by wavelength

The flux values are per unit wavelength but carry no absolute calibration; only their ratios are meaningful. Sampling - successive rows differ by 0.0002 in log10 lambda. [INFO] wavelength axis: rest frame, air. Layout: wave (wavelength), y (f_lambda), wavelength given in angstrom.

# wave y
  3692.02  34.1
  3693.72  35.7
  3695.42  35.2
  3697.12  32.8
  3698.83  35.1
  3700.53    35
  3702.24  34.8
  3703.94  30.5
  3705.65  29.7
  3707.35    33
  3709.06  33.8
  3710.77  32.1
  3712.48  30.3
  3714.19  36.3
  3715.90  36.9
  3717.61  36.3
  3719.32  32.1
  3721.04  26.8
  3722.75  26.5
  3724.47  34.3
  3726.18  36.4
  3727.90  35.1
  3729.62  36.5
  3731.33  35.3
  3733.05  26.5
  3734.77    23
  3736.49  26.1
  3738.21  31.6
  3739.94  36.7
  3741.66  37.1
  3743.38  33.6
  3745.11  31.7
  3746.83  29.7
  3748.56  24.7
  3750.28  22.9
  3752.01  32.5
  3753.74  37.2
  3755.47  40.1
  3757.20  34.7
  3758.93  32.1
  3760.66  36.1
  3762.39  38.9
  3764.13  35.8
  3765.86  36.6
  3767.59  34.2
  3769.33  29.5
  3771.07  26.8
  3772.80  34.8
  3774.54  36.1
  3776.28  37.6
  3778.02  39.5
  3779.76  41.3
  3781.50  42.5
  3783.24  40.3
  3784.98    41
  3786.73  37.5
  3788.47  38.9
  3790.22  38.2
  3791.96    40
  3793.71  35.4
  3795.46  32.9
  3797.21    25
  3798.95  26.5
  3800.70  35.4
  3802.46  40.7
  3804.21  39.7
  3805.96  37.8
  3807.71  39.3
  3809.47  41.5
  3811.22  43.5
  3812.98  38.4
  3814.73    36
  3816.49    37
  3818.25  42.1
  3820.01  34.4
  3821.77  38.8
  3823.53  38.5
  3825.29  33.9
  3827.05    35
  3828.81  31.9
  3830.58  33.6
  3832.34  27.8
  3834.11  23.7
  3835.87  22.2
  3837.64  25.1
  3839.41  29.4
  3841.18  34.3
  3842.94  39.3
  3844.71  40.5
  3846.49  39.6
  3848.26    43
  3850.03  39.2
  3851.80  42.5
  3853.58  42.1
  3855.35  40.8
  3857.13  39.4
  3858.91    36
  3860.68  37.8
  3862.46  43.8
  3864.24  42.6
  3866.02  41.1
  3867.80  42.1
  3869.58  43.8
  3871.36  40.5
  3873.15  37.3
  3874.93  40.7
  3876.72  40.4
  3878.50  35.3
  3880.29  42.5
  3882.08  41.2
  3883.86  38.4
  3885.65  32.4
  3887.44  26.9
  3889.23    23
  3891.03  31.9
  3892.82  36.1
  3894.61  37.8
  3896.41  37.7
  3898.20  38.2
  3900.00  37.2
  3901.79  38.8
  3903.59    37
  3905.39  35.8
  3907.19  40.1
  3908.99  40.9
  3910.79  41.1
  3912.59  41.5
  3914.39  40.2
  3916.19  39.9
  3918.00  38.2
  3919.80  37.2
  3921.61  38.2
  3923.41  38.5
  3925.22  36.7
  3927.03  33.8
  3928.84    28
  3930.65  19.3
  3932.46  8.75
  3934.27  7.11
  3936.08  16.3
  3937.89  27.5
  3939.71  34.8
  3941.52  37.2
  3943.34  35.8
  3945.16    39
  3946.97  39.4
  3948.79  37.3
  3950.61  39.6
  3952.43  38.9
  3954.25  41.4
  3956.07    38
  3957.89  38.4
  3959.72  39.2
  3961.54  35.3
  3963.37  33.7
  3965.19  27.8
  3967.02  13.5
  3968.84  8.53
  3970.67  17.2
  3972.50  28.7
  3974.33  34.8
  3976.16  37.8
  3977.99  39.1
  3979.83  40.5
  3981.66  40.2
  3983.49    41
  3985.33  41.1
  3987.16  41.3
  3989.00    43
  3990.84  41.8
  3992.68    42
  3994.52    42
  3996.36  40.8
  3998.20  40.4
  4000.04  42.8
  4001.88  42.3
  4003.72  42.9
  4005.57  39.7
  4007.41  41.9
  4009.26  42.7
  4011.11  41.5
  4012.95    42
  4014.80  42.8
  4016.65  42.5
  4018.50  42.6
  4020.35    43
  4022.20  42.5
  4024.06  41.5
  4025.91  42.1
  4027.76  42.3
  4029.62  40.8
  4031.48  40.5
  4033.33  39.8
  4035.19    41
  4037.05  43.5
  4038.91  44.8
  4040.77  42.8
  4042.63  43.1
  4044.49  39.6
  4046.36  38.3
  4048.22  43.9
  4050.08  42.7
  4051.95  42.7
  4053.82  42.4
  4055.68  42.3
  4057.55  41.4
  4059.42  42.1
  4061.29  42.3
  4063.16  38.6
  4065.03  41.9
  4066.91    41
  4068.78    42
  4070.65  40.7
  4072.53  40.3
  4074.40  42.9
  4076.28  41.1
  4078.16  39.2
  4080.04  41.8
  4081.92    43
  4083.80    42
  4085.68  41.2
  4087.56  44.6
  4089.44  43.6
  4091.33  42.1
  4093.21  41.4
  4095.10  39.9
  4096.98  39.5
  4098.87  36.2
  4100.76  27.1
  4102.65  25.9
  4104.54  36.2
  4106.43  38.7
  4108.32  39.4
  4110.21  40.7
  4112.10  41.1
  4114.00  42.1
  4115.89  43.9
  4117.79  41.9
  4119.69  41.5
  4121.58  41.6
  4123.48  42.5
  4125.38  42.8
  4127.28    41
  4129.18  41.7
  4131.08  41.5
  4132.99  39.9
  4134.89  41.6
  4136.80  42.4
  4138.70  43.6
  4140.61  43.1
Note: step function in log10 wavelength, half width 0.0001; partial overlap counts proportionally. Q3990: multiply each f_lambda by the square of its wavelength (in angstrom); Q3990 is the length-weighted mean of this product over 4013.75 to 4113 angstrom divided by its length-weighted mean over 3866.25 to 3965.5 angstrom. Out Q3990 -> 1.24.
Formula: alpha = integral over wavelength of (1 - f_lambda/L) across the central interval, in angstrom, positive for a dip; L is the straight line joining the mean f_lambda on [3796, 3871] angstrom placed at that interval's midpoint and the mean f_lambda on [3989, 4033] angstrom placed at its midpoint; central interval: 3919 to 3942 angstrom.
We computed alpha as 6.9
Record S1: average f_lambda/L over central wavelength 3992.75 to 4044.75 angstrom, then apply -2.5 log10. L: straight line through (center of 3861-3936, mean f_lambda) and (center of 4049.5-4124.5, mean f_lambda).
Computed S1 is -0.09 mag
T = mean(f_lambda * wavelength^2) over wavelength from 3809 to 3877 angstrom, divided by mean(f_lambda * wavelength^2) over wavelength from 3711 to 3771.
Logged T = 1.21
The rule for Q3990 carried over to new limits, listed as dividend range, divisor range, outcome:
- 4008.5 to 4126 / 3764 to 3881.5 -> 1.25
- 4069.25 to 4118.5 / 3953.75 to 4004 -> 1.17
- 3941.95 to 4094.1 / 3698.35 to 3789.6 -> 1.35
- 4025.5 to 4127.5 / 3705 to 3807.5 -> 1.41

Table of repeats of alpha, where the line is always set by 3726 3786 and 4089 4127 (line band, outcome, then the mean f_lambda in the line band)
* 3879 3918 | -0.9 angstrom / 37.1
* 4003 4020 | -1.9 angstrom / 42.1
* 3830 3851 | 1.3 angstrom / 33.2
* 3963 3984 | 4.2 angstrom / 30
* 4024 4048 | -2.1 angstrom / 41.6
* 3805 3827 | -2.1 angstrom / 38.3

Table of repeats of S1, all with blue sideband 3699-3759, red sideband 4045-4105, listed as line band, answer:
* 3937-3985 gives 0.11 mag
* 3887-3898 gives 0.10 mag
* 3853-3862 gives -0.12 mag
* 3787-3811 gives -0.08 mag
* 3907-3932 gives 0.02 mag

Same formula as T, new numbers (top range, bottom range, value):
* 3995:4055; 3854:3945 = 1.26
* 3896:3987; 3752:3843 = 1.03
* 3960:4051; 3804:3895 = 1.14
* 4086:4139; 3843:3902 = 1.18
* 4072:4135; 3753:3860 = 1.29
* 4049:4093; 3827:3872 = 1.27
